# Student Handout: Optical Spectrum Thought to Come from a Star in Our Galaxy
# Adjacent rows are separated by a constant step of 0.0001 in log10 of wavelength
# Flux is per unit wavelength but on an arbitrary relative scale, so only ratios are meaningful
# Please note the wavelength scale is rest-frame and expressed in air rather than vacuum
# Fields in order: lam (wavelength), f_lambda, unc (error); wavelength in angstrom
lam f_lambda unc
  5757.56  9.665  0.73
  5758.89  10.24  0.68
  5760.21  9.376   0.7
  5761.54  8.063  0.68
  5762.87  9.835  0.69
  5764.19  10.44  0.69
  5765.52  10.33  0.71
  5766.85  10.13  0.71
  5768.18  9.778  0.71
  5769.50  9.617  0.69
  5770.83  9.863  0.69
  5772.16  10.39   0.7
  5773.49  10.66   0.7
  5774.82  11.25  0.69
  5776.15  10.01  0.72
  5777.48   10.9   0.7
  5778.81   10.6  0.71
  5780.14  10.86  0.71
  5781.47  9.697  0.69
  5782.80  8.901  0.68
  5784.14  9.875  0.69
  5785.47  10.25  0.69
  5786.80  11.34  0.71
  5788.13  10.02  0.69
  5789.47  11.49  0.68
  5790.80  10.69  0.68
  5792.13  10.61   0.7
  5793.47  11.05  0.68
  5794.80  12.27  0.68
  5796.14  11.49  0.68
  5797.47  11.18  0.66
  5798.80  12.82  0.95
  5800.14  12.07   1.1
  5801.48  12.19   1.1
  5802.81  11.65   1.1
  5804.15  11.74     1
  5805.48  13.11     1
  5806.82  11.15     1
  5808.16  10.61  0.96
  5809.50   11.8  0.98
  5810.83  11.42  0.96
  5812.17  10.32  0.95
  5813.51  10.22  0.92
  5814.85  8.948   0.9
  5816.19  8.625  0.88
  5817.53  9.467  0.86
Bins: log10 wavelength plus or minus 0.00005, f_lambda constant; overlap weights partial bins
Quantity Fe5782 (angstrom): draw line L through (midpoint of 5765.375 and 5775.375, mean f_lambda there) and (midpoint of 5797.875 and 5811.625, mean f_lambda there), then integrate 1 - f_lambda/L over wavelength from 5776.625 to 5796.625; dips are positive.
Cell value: 0.6 angstrom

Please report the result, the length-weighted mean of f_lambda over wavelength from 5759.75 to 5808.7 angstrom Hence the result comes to 10.7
